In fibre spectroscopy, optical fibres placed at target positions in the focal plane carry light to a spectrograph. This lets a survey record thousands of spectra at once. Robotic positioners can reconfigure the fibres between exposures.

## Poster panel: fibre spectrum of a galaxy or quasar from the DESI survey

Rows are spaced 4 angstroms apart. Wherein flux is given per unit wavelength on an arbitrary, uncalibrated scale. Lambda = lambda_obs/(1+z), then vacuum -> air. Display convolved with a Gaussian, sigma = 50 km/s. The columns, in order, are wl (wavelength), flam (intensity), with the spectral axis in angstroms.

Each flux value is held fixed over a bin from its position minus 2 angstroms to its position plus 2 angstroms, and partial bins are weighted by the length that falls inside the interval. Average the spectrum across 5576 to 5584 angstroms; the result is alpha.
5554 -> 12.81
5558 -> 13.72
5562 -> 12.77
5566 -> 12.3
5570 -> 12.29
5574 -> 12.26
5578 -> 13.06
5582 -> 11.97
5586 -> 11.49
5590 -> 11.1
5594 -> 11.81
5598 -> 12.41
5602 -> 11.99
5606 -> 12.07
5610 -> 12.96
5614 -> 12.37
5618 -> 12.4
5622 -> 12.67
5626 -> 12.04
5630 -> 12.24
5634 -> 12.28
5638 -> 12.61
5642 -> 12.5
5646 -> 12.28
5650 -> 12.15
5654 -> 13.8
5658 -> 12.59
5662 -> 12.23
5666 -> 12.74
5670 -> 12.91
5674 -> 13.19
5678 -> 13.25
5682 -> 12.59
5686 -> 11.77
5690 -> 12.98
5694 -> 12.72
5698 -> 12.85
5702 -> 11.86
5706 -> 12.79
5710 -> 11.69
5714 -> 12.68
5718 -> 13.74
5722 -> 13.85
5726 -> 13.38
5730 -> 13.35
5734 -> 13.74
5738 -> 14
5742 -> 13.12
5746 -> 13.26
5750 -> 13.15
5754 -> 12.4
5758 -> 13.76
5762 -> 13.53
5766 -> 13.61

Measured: 12.5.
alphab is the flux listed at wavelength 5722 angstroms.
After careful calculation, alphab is 13.85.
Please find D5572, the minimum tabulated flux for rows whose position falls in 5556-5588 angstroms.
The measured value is 11.49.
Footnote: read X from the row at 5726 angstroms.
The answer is 13.38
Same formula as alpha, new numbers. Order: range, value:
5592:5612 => 12.2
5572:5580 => 12.7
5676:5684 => 12.9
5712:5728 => 13.4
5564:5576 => 12.3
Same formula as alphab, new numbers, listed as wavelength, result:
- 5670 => 12.91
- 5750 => 13.15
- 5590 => 11.1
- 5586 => 11.49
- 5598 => 12.41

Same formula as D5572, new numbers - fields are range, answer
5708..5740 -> 11.69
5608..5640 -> 12.04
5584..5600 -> 11.1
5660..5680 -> 12.23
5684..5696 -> 11.77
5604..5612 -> 12.07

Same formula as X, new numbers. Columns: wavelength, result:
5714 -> 12.68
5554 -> 12.81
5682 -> 12.59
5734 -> 13.74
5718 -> 13.74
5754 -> 12.4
